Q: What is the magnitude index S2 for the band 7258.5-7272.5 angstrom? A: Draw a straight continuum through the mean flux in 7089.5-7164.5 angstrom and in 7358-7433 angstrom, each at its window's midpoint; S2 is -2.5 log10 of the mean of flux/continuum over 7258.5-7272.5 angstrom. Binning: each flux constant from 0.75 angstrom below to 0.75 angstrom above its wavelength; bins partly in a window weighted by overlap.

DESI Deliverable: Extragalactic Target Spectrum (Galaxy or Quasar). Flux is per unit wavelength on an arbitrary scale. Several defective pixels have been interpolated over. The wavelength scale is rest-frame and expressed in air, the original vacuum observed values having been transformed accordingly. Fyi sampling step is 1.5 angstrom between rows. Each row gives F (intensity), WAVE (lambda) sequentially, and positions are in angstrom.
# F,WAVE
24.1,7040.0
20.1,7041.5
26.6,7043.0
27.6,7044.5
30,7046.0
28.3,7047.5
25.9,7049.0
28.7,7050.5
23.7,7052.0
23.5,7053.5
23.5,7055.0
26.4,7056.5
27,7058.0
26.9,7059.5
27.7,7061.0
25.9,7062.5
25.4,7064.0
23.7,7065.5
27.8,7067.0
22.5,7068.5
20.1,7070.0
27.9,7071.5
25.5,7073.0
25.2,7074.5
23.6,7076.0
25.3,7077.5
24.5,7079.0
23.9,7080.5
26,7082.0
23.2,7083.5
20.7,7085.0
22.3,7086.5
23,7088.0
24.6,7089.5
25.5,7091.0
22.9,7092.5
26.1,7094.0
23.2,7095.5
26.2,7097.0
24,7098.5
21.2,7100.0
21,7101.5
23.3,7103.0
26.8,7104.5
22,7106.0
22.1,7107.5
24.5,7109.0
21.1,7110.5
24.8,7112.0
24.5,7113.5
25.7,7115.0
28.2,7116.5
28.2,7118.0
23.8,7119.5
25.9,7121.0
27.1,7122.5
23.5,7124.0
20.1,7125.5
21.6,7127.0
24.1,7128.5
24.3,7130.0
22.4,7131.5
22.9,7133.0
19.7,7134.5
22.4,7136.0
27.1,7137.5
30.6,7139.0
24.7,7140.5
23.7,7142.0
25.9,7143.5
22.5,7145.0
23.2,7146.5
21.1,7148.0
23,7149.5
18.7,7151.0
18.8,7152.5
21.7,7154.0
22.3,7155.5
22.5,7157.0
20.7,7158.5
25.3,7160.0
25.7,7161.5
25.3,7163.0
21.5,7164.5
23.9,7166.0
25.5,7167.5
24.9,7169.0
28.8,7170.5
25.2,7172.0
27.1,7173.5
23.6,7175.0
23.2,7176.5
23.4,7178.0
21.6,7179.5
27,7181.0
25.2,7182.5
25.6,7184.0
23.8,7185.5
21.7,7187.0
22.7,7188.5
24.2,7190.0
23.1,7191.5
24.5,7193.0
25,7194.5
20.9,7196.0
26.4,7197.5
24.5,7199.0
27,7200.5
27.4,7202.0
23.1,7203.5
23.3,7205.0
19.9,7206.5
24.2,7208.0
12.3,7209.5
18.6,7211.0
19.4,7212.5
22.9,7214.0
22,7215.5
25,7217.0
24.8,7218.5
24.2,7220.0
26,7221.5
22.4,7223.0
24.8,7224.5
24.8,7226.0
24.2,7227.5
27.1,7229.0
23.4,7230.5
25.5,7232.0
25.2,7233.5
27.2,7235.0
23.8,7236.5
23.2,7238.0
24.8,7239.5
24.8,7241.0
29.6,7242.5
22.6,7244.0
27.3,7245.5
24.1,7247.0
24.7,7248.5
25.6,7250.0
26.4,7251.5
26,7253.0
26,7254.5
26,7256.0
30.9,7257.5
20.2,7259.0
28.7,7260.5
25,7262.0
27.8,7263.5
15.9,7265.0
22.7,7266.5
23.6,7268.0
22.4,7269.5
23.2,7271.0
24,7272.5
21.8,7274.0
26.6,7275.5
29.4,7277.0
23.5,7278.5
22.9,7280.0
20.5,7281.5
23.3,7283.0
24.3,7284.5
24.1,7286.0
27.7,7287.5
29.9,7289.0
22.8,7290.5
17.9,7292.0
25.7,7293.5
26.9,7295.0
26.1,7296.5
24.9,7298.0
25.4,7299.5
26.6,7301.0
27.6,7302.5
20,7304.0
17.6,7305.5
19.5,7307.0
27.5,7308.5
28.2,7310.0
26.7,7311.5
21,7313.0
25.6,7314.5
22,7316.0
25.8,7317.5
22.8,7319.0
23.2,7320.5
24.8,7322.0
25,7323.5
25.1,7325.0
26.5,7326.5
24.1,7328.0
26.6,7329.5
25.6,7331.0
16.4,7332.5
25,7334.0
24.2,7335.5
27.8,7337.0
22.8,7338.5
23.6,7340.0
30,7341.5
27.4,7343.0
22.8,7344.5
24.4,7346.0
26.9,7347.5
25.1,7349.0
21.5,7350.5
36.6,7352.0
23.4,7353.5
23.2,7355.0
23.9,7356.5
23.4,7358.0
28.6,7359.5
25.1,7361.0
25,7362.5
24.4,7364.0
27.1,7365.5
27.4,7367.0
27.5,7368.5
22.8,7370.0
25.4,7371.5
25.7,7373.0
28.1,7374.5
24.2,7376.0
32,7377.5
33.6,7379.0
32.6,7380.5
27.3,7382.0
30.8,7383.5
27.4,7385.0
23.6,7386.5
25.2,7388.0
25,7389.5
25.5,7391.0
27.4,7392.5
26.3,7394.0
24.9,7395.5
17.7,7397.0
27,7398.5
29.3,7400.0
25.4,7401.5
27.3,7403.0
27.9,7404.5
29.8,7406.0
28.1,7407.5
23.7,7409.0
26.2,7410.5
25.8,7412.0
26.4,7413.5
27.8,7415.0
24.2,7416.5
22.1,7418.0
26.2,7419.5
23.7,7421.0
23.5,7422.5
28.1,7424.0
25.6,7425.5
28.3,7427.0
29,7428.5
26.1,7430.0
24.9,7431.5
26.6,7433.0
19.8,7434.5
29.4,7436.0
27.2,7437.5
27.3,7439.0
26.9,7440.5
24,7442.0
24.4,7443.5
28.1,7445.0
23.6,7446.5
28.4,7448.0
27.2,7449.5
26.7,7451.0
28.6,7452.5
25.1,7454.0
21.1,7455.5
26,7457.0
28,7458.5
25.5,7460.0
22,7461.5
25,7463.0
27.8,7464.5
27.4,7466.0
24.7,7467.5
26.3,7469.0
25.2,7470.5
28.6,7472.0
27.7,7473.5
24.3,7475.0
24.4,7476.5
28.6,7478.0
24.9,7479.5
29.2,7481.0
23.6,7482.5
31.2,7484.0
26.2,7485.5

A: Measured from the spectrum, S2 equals 0.08 mag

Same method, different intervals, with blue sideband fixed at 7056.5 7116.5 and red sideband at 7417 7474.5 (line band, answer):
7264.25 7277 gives 0.10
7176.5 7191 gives 0.04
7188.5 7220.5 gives 0.09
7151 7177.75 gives 0.04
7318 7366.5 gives 0.02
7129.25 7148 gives 0.03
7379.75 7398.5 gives -0.02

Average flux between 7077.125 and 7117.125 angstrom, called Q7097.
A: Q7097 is 23.9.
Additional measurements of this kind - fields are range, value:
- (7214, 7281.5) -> 24.7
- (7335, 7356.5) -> 25.6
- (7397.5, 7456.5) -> 26.1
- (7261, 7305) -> 24.2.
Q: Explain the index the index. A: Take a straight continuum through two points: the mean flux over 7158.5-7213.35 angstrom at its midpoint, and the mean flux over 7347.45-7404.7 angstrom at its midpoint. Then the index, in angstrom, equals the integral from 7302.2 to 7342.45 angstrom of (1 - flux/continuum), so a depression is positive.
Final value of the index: 2.2 angstrom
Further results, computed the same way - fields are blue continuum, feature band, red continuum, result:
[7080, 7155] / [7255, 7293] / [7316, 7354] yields 0.7 angstrom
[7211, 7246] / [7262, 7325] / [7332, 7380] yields 2.7 angstrom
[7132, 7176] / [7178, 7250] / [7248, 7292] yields 0.6 angstrom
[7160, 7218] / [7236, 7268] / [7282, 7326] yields -1.3 angstrom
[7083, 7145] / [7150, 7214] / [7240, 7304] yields 2.7 angstrom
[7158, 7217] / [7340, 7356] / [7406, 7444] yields -0.5 angstrom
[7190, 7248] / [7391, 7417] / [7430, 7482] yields -0.6 angstrom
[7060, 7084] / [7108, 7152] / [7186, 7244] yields 0.9 angstrom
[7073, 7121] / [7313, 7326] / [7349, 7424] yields 0.8 angstrom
